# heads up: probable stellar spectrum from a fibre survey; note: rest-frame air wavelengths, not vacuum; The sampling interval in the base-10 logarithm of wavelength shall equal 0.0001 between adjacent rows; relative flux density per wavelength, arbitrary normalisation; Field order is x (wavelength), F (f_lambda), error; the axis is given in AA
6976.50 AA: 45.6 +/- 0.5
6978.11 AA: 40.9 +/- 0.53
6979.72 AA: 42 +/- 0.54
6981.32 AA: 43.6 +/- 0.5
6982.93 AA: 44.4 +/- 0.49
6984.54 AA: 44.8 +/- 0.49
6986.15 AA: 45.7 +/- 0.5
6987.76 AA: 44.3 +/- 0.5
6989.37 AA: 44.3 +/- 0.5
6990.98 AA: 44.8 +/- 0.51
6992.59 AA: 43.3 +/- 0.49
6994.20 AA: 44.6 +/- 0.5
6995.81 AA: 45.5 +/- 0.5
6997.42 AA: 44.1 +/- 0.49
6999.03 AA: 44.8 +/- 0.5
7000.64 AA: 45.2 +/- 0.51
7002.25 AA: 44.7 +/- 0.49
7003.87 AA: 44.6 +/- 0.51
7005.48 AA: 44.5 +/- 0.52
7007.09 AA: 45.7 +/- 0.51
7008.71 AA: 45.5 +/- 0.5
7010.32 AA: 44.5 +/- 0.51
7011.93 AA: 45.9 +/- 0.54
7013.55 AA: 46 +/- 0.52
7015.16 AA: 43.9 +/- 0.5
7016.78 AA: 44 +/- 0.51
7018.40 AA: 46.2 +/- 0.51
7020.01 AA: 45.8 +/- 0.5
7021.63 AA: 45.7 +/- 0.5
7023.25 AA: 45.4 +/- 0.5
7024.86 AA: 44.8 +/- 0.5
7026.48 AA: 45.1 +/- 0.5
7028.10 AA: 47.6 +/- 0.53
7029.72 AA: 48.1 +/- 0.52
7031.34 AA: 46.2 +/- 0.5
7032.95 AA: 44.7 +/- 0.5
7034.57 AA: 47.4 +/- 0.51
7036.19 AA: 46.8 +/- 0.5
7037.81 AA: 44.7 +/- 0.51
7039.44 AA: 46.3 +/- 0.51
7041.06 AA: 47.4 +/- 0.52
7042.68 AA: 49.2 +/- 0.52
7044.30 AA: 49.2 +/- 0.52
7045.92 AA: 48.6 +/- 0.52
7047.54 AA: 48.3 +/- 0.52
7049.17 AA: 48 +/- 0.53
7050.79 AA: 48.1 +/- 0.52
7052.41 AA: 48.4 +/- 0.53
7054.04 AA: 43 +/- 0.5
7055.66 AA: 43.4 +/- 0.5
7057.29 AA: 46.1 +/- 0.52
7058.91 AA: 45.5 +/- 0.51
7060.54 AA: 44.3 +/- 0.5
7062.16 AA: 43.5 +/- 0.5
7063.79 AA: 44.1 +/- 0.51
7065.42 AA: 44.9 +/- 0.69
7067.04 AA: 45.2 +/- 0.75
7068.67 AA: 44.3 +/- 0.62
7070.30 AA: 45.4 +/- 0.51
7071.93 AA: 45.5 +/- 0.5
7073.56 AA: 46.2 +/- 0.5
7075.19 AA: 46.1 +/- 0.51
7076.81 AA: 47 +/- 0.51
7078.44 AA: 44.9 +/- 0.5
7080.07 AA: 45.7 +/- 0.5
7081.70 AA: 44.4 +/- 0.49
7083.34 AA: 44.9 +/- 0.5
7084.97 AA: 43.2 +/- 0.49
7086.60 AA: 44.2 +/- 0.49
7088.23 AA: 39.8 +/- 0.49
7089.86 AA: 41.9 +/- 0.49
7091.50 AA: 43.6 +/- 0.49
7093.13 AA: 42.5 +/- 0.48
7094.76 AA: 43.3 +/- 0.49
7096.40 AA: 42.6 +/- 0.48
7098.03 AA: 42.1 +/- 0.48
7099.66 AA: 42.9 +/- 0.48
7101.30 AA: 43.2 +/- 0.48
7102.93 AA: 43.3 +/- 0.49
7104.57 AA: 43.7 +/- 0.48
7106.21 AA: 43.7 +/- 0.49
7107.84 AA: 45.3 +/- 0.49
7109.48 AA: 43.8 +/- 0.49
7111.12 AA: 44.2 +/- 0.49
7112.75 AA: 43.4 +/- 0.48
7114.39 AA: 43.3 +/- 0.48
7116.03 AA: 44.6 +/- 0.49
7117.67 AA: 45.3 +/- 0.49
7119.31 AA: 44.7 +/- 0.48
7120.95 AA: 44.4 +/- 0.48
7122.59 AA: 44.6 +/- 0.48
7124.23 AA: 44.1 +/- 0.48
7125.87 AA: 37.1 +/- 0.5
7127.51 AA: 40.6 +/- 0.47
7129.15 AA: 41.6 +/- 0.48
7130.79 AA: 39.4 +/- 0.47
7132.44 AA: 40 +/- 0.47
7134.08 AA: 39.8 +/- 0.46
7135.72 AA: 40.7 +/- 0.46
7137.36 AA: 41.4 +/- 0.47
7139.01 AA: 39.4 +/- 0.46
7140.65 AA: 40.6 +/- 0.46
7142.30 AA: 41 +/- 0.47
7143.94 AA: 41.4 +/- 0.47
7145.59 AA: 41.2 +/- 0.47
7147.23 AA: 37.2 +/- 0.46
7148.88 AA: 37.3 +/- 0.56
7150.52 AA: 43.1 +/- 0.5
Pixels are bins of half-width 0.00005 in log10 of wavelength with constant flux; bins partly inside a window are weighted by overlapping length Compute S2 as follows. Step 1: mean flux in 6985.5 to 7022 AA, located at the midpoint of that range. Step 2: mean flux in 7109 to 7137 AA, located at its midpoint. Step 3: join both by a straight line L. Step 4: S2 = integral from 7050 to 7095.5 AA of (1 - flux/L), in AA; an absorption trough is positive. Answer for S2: -1.2 AA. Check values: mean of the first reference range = 44.9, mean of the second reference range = 42.4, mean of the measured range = 44.6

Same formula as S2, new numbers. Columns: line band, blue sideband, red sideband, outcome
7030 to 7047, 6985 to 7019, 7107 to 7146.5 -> -1.2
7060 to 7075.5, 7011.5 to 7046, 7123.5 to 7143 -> -0.3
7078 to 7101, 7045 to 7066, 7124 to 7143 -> 0.1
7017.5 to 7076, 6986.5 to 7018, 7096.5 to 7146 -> -3.0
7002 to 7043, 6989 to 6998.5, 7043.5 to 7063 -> -0.3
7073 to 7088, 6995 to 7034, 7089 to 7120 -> -0.3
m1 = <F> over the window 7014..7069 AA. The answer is 46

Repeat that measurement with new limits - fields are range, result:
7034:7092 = 45.5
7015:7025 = 45.2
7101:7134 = 42.9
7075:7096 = 43.9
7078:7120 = 43.6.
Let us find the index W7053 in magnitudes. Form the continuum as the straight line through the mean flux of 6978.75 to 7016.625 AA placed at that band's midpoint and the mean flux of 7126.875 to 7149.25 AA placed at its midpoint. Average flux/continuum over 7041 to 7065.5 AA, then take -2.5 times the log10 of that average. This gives -0.09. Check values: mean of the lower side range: 44.6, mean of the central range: 46.4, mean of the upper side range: 40.2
